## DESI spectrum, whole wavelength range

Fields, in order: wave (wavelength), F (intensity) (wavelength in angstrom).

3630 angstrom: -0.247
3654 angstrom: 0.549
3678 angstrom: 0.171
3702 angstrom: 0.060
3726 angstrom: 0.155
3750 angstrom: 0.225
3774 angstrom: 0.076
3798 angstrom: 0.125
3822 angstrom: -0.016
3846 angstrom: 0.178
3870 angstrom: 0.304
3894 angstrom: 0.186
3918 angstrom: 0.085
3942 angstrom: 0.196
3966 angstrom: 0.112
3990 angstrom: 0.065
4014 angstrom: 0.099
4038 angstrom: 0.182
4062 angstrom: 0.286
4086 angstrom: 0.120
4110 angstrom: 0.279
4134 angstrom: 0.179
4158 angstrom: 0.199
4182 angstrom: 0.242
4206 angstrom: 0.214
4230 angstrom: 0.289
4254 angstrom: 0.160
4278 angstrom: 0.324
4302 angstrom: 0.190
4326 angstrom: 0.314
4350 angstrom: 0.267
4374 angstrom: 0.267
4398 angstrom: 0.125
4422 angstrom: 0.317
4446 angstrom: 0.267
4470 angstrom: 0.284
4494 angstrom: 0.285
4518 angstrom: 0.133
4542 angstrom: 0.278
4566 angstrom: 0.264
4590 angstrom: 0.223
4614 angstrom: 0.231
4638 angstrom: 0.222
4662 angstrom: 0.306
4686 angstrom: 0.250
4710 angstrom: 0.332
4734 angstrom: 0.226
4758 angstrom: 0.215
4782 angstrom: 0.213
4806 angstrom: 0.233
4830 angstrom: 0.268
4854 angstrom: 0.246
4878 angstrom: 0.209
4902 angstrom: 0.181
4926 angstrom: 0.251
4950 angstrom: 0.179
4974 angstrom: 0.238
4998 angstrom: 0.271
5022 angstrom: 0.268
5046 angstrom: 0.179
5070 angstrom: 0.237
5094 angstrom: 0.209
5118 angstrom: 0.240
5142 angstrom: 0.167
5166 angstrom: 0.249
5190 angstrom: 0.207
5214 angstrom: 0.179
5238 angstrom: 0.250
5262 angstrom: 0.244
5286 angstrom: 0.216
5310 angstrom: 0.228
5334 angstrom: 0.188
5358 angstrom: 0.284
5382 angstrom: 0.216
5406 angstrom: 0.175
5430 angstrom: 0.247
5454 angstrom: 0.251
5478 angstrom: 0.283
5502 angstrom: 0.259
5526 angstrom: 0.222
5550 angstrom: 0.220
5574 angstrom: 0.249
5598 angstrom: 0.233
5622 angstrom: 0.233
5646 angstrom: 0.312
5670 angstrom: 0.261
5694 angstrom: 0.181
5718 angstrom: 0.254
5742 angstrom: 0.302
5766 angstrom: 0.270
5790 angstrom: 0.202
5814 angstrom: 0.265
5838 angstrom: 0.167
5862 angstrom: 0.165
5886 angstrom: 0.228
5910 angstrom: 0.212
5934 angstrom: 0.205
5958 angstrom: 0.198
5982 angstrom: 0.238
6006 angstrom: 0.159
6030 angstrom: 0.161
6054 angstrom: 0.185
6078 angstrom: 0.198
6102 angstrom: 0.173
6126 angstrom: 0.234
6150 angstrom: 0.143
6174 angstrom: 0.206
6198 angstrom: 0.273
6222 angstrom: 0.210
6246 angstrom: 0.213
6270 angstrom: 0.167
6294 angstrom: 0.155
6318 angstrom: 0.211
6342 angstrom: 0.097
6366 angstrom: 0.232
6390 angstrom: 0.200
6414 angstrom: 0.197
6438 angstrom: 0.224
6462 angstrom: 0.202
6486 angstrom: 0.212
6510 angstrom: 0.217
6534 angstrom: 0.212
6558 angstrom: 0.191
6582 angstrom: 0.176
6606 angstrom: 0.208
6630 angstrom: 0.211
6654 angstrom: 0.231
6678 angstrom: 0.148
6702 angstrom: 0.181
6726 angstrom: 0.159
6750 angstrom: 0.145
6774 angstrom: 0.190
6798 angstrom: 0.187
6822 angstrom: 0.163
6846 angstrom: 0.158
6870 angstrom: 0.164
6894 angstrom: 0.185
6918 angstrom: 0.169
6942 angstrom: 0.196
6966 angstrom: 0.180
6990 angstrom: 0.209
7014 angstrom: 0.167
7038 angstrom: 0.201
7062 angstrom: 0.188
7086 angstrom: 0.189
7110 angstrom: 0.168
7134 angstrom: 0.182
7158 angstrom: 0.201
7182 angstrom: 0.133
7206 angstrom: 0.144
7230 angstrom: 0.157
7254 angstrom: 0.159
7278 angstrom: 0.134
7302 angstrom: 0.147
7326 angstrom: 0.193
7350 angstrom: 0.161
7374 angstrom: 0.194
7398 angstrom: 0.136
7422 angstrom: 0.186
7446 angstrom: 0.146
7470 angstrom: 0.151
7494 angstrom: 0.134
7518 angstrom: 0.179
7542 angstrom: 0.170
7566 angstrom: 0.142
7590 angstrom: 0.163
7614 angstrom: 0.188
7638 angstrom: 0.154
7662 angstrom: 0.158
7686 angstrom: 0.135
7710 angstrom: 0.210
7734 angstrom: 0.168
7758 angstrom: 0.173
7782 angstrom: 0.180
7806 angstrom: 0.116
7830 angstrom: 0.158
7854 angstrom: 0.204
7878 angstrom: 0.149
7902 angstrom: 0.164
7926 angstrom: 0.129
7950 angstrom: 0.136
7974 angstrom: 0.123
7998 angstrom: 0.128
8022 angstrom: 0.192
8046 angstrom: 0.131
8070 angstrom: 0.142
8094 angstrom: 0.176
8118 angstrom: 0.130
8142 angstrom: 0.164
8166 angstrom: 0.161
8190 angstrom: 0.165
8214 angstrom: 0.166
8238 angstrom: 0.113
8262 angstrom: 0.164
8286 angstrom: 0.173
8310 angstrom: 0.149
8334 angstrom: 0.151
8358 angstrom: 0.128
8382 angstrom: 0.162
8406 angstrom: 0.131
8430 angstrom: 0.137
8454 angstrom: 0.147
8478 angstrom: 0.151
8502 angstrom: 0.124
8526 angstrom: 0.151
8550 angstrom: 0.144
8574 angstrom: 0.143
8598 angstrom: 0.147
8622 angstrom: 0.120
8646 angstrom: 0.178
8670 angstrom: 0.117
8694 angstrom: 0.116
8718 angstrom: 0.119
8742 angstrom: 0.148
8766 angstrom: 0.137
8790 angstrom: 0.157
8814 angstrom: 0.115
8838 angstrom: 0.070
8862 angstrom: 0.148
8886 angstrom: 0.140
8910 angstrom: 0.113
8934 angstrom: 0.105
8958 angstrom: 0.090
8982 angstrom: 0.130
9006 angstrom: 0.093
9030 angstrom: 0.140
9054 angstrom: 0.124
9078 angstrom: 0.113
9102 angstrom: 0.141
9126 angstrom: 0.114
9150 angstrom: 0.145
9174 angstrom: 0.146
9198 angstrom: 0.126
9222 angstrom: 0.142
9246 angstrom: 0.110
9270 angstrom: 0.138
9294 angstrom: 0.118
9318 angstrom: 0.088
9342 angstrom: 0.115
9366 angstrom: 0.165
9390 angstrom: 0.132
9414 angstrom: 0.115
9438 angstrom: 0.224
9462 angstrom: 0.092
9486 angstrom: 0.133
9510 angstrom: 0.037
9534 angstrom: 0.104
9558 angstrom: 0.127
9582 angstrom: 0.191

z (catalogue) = 0.701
